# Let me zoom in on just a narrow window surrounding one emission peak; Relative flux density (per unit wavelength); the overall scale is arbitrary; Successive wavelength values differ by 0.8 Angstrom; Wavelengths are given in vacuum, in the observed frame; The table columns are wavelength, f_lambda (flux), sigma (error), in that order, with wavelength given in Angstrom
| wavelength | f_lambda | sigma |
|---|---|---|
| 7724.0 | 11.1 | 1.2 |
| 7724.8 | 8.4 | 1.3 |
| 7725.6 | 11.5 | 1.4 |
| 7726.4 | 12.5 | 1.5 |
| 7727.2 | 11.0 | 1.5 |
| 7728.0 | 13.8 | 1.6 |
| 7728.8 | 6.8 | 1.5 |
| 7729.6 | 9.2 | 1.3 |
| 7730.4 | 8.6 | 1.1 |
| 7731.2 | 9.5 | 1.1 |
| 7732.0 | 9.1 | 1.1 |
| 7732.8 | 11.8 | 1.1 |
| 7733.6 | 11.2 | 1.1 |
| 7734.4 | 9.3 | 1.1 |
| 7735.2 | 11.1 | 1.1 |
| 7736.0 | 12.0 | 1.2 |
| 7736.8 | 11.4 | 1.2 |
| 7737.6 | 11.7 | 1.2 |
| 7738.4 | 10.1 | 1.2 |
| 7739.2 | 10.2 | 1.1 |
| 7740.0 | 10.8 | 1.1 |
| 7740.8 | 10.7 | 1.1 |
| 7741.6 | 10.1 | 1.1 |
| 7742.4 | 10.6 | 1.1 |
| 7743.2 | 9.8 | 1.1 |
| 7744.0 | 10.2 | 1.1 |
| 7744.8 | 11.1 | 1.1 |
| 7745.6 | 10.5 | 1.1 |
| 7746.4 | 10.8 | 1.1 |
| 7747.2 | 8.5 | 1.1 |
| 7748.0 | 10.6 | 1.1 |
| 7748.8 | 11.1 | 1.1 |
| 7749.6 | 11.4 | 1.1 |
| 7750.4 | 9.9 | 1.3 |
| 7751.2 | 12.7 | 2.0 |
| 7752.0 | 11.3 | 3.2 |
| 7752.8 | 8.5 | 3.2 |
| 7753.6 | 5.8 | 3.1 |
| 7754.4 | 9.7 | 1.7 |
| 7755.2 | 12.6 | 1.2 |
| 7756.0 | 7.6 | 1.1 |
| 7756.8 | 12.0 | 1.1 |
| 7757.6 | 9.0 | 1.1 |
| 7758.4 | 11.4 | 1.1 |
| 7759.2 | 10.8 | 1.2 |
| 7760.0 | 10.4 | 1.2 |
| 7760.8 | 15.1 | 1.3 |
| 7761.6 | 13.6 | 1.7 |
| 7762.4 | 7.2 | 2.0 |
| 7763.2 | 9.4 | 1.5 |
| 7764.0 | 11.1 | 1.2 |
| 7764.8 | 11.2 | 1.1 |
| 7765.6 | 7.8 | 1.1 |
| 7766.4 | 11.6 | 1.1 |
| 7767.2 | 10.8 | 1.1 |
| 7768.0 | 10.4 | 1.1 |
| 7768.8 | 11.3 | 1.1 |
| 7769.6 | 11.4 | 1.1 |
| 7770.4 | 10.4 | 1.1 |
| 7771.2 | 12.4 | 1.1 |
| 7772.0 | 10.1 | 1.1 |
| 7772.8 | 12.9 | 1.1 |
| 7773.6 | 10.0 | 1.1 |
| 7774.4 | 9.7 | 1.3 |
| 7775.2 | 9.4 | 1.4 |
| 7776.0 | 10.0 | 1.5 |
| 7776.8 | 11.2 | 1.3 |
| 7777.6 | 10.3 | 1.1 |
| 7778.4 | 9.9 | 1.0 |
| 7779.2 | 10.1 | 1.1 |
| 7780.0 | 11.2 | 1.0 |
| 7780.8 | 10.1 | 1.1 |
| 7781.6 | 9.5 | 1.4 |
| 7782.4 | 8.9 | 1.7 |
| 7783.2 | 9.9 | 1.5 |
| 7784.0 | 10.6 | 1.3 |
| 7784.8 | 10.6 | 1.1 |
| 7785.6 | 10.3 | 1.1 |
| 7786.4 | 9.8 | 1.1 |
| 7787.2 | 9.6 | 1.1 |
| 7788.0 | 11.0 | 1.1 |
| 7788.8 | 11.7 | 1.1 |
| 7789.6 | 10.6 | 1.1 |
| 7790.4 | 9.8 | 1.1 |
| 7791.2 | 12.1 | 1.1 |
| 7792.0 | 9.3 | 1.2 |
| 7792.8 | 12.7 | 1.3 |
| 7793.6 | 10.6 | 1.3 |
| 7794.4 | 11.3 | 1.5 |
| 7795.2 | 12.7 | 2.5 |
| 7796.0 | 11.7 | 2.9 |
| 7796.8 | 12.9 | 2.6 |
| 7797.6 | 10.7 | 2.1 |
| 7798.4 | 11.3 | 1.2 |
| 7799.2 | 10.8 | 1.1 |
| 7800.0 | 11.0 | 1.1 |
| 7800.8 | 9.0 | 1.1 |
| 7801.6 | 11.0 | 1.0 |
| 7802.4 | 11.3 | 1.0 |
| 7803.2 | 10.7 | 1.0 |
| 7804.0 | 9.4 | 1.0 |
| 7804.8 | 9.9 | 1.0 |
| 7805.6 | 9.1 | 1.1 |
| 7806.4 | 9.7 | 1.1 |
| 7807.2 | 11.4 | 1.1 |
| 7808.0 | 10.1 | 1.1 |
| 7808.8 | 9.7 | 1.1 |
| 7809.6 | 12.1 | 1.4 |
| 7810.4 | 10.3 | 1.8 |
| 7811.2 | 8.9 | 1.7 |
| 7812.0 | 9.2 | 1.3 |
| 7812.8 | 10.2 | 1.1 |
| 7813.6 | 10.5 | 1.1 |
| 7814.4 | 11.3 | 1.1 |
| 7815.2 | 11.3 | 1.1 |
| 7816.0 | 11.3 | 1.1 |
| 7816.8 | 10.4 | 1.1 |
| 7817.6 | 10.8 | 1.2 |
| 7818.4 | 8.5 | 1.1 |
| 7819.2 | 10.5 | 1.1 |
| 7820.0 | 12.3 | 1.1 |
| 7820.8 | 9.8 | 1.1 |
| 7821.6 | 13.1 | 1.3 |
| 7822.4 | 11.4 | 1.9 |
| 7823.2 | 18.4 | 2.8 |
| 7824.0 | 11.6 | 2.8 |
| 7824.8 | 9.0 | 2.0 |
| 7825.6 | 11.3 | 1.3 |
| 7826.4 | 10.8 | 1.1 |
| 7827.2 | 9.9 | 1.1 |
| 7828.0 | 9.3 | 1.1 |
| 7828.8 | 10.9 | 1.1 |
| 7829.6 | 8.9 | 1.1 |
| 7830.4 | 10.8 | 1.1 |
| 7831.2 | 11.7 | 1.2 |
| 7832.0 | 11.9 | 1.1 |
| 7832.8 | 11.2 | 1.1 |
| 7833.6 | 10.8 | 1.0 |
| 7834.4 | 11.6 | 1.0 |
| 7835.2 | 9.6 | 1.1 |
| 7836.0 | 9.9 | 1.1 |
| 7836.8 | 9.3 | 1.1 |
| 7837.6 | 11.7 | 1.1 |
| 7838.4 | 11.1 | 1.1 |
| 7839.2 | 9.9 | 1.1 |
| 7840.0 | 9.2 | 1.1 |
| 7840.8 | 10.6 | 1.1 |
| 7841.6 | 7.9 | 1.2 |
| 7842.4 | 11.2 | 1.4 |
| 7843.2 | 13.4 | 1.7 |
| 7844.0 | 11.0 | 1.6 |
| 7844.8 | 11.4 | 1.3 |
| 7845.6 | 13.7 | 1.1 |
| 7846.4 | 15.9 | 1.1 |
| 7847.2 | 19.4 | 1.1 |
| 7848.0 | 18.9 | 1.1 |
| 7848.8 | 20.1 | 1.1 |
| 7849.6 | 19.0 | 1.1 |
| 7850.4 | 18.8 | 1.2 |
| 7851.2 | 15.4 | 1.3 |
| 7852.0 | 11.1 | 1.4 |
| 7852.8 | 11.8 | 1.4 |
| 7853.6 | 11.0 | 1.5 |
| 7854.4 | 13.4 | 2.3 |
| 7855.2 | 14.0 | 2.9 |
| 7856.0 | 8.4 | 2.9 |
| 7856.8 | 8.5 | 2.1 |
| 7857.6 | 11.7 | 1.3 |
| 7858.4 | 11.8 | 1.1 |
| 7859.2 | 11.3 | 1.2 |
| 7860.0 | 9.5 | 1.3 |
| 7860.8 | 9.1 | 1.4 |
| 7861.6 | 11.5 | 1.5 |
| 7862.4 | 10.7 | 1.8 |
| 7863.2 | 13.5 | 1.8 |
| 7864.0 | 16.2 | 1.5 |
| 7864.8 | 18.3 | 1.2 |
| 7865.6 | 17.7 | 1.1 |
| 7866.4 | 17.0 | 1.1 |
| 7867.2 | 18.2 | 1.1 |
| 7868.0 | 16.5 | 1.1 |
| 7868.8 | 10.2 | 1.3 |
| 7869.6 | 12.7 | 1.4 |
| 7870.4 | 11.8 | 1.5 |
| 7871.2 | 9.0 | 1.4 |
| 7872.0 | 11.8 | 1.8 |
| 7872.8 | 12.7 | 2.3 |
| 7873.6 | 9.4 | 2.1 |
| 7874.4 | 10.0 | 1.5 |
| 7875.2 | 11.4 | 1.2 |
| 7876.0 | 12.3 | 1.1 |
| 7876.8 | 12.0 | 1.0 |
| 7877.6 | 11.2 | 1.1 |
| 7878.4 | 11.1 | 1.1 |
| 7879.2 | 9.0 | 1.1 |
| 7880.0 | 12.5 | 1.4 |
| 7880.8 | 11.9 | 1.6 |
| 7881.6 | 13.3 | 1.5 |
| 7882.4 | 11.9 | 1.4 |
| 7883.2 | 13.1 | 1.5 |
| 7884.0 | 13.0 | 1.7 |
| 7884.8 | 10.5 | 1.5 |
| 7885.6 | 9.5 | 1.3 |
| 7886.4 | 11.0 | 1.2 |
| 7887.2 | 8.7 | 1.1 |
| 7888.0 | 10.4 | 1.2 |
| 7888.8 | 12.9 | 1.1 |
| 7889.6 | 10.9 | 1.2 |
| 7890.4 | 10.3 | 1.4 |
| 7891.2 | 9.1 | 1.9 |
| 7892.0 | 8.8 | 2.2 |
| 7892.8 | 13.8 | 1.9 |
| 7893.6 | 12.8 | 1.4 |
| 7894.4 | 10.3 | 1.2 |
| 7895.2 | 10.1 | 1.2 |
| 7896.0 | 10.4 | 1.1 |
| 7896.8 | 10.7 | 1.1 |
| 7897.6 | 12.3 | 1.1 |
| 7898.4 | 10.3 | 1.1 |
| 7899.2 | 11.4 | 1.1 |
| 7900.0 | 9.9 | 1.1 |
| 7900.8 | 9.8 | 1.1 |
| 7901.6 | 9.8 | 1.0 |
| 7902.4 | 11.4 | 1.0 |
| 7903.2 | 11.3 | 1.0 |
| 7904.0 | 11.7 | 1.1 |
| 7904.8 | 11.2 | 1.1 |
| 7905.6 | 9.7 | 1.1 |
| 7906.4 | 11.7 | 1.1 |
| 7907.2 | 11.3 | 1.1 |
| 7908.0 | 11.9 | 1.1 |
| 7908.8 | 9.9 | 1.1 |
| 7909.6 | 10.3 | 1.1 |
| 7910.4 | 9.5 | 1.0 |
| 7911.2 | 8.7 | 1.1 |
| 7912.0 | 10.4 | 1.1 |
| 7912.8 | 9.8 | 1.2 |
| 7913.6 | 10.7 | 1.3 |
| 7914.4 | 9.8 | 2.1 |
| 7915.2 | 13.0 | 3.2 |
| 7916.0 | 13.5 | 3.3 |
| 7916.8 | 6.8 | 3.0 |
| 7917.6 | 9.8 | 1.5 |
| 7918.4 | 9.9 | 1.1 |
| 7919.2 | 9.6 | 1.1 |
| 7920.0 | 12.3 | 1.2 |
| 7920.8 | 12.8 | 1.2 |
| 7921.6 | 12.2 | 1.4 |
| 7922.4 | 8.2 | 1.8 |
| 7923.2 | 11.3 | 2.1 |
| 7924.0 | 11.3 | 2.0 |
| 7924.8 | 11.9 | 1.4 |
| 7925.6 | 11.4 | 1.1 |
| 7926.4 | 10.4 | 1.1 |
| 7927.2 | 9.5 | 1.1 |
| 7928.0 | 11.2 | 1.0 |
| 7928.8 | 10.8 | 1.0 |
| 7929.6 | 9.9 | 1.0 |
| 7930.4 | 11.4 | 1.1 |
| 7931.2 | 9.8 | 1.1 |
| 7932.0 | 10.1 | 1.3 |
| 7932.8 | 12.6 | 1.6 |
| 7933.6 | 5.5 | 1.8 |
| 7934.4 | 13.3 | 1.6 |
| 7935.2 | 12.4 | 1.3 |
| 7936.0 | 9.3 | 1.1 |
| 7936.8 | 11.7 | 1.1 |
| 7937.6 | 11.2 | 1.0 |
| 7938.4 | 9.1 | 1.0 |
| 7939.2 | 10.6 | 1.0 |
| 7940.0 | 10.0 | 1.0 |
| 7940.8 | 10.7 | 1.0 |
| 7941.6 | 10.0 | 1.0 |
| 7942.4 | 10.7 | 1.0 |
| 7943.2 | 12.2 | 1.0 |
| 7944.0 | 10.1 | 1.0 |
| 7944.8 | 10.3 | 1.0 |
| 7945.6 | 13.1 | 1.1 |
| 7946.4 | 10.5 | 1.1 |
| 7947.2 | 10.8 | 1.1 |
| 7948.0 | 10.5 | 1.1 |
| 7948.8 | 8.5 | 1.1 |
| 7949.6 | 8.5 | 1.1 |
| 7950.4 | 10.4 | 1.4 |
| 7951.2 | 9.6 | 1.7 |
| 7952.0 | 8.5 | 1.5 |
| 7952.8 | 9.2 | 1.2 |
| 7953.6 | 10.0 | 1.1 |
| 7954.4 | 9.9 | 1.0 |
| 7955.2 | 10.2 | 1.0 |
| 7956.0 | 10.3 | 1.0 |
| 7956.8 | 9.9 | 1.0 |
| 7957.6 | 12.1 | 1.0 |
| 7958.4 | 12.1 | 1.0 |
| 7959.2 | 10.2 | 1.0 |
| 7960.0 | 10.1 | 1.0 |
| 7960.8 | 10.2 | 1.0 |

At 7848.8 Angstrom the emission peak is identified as [S II]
